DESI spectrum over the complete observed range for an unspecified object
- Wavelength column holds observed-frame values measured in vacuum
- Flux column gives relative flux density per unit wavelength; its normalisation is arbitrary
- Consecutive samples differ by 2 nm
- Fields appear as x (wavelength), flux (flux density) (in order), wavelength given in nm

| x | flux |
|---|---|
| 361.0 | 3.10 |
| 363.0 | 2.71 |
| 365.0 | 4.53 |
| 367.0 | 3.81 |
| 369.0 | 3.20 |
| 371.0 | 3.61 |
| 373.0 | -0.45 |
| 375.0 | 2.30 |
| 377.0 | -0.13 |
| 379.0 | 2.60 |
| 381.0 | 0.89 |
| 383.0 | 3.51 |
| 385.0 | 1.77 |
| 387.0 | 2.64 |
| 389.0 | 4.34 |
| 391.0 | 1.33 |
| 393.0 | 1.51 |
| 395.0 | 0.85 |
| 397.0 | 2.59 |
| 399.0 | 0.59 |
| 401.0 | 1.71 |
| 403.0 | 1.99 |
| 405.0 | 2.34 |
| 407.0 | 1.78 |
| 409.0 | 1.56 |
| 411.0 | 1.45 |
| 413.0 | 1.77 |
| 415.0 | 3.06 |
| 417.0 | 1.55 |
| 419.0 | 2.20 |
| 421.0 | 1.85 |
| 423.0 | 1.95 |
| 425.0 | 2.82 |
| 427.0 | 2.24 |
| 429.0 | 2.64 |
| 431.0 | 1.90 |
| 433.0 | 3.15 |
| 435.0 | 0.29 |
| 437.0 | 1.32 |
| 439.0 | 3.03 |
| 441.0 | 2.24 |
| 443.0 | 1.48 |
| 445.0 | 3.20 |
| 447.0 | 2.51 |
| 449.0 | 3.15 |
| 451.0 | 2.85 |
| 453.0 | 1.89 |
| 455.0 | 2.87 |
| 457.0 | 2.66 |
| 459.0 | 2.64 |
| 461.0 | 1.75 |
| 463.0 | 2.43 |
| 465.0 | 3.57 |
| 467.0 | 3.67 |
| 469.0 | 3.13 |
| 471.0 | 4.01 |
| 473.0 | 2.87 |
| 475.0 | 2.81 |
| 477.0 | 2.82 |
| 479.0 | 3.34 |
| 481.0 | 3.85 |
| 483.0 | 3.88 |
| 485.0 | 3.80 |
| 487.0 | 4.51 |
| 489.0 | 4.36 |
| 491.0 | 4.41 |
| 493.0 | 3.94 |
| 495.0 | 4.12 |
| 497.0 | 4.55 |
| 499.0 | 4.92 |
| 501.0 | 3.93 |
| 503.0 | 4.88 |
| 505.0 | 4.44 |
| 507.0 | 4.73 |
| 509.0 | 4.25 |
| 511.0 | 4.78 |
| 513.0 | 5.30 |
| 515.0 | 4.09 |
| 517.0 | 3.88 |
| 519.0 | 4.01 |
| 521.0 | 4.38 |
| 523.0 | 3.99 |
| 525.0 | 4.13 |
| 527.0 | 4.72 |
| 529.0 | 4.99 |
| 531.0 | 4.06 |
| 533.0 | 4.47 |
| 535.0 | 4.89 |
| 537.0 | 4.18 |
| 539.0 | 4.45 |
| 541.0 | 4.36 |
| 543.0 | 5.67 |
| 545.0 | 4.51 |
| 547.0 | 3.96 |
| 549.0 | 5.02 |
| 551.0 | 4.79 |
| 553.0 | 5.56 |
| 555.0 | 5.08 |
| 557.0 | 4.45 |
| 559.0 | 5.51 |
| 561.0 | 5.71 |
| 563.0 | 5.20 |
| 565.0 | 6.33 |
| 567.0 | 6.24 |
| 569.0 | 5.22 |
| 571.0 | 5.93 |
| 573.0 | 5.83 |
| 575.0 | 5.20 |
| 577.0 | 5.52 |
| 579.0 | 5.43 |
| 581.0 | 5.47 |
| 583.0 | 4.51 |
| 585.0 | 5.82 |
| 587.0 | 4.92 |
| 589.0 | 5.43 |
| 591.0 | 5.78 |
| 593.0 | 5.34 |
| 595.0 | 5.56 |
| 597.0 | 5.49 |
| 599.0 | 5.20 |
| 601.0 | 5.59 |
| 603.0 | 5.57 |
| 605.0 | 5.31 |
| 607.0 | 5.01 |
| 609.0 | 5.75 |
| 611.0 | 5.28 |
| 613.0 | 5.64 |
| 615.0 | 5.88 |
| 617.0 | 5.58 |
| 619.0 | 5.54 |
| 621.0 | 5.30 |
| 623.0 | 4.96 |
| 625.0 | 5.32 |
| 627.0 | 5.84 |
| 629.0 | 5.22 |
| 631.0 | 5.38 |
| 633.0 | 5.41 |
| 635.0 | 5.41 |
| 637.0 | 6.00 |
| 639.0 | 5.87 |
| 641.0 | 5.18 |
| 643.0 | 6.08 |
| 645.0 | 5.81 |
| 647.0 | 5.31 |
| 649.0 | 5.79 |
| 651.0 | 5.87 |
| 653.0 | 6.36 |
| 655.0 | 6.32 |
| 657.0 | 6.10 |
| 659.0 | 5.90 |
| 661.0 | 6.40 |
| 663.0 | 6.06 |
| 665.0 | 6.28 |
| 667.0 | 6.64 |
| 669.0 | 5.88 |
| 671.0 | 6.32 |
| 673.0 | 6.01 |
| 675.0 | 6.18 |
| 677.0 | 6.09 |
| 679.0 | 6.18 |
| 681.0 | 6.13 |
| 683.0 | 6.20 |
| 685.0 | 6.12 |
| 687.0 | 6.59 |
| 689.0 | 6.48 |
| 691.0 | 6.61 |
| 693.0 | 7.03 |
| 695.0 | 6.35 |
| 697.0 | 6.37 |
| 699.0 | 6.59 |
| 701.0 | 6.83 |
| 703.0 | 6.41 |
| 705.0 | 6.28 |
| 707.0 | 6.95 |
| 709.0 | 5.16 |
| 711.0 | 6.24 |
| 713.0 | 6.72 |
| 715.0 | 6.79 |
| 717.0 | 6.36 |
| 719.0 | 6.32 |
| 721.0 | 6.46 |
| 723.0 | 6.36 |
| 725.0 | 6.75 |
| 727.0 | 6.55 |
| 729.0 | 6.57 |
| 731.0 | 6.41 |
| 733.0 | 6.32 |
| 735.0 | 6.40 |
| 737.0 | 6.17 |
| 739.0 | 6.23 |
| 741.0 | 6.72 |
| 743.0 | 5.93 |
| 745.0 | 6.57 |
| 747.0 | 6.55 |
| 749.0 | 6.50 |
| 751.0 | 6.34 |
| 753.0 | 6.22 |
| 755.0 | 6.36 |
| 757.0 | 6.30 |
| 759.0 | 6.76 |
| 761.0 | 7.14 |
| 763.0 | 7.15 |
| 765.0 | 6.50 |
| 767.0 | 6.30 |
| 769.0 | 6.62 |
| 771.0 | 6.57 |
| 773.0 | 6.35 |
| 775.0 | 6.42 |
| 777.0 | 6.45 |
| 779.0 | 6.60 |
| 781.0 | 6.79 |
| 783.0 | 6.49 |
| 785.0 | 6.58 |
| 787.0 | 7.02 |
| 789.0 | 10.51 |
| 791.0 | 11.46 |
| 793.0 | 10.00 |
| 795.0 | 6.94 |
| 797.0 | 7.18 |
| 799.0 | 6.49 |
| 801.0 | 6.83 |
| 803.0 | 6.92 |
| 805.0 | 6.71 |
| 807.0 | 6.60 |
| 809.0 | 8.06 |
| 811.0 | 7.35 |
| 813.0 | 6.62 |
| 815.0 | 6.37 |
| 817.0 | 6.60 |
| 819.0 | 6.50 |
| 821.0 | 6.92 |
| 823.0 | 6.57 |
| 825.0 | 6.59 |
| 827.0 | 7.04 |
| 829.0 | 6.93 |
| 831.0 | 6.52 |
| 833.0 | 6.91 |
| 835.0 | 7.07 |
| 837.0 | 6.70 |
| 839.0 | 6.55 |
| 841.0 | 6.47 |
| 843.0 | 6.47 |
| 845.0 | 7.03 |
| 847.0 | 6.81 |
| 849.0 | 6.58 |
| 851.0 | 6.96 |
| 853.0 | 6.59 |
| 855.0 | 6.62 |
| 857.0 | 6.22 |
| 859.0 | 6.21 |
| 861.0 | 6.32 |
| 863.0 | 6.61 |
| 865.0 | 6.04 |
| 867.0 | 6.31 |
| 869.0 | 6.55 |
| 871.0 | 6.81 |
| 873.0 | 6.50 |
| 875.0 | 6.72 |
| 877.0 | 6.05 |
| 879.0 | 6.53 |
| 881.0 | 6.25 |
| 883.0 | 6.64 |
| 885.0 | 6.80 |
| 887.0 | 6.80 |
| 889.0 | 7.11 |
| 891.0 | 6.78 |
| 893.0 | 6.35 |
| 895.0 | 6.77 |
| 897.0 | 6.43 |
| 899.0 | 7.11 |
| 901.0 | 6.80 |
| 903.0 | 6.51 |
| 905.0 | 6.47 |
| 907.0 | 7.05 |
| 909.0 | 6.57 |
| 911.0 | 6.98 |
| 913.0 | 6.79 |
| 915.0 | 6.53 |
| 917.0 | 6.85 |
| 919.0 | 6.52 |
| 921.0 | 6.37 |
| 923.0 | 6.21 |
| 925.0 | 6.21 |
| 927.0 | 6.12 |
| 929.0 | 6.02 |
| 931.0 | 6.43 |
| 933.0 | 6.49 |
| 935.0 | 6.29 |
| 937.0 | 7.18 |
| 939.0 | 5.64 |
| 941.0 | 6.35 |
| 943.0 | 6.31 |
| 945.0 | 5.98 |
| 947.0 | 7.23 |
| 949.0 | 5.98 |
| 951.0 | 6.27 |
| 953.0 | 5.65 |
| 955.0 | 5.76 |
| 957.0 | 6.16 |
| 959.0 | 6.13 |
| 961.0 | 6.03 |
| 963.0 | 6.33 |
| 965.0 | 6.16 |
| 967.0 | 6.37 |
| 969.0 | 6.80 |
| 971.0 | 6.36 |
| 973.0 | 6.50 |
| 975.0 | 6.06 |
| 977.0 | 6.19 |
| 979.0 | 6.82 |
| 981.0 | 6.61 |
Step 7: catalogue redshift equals 0.203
